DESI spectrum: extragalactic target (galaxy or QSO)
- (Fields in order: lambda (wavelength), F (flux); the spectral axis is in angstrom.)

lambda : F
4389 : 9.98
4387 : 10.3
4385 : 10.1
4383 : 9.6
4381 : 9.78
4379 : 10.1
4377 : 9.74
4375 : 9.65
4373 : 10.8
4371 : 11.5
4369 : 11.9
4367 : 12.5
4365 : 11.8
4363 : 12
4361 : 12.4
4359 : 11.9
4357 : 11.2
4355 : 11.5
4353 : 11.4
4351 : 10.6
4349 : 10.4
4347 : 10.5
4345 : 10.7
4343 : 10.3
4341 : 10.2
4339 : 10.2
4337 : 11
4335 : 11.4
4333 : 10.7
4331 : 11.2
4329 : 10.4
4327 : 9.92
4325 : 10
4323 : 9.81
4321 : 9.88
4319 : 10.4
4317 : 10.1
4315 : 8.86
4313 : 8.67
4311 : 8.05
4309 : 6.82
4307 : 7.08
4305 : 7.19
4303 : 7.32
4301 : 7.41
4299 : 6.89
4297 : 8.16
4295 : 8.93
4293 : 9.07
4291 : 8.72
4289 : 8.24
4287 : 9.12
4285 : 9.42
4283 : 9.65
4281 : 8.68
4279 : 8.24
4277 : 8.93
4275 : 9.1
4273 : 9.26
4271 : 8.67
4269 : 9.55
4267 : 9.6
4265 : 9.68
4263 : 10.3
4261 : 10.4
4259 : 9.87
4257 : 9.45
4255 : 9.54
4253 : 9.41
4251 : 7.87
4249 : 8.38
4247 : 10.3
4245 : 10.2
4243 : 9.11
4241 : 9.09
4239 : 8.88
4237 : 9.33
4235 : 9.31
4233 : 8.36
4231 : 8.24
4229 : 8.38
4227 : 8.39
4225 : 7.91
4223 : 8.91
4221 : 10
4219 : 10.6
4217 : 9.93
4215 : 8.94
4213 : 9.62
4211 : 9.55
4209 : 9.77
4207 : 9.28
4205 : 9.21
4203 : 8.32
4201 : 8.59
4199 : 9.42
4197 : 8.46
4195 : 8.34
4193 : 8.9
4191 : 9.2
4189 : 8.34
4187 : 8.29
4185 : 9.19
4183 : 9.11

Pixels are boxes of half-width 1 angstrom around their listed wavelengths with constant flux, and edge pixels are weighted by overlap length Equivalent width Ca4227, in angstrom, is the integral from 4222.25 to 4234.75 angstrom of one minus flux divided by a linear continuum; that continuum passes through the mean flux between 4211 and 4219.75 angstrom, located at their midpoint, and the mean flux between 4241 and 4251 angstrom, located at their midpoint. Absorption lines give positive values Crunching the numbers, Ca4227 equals 1.5 angstrom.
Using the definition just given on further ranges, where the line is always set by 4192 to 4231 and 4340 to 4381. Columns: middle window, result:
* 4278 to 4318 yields 7.31 angstrom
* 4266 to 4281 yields 1.29 angstrom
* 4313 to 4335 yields 0.89 angstrom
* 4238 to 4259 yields 0.64 angstrom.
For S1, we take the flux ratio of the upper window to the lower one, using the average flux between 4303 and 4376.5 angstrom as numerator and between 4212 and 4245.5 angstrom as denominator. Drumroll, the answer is 1.13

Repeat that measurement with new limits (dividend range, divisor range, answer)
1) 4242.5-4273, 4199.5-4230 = 1.04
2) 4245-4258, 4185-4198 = 1.07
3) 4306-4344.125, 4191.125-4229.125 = 1.07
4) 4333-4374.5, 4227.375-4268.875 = 1.20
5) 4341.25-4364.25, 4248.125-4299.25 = 1.23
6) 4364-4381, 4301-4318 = 1.37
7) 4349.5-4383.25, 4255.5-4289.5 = 1.19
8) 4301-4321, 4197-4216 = 0.91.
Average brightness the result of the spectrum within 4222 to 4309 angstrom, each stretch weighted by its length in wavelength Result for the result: 8.83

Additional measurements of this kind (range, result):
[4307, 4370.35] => 10.5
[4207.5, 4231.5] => 9.21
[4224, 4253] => 8.86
